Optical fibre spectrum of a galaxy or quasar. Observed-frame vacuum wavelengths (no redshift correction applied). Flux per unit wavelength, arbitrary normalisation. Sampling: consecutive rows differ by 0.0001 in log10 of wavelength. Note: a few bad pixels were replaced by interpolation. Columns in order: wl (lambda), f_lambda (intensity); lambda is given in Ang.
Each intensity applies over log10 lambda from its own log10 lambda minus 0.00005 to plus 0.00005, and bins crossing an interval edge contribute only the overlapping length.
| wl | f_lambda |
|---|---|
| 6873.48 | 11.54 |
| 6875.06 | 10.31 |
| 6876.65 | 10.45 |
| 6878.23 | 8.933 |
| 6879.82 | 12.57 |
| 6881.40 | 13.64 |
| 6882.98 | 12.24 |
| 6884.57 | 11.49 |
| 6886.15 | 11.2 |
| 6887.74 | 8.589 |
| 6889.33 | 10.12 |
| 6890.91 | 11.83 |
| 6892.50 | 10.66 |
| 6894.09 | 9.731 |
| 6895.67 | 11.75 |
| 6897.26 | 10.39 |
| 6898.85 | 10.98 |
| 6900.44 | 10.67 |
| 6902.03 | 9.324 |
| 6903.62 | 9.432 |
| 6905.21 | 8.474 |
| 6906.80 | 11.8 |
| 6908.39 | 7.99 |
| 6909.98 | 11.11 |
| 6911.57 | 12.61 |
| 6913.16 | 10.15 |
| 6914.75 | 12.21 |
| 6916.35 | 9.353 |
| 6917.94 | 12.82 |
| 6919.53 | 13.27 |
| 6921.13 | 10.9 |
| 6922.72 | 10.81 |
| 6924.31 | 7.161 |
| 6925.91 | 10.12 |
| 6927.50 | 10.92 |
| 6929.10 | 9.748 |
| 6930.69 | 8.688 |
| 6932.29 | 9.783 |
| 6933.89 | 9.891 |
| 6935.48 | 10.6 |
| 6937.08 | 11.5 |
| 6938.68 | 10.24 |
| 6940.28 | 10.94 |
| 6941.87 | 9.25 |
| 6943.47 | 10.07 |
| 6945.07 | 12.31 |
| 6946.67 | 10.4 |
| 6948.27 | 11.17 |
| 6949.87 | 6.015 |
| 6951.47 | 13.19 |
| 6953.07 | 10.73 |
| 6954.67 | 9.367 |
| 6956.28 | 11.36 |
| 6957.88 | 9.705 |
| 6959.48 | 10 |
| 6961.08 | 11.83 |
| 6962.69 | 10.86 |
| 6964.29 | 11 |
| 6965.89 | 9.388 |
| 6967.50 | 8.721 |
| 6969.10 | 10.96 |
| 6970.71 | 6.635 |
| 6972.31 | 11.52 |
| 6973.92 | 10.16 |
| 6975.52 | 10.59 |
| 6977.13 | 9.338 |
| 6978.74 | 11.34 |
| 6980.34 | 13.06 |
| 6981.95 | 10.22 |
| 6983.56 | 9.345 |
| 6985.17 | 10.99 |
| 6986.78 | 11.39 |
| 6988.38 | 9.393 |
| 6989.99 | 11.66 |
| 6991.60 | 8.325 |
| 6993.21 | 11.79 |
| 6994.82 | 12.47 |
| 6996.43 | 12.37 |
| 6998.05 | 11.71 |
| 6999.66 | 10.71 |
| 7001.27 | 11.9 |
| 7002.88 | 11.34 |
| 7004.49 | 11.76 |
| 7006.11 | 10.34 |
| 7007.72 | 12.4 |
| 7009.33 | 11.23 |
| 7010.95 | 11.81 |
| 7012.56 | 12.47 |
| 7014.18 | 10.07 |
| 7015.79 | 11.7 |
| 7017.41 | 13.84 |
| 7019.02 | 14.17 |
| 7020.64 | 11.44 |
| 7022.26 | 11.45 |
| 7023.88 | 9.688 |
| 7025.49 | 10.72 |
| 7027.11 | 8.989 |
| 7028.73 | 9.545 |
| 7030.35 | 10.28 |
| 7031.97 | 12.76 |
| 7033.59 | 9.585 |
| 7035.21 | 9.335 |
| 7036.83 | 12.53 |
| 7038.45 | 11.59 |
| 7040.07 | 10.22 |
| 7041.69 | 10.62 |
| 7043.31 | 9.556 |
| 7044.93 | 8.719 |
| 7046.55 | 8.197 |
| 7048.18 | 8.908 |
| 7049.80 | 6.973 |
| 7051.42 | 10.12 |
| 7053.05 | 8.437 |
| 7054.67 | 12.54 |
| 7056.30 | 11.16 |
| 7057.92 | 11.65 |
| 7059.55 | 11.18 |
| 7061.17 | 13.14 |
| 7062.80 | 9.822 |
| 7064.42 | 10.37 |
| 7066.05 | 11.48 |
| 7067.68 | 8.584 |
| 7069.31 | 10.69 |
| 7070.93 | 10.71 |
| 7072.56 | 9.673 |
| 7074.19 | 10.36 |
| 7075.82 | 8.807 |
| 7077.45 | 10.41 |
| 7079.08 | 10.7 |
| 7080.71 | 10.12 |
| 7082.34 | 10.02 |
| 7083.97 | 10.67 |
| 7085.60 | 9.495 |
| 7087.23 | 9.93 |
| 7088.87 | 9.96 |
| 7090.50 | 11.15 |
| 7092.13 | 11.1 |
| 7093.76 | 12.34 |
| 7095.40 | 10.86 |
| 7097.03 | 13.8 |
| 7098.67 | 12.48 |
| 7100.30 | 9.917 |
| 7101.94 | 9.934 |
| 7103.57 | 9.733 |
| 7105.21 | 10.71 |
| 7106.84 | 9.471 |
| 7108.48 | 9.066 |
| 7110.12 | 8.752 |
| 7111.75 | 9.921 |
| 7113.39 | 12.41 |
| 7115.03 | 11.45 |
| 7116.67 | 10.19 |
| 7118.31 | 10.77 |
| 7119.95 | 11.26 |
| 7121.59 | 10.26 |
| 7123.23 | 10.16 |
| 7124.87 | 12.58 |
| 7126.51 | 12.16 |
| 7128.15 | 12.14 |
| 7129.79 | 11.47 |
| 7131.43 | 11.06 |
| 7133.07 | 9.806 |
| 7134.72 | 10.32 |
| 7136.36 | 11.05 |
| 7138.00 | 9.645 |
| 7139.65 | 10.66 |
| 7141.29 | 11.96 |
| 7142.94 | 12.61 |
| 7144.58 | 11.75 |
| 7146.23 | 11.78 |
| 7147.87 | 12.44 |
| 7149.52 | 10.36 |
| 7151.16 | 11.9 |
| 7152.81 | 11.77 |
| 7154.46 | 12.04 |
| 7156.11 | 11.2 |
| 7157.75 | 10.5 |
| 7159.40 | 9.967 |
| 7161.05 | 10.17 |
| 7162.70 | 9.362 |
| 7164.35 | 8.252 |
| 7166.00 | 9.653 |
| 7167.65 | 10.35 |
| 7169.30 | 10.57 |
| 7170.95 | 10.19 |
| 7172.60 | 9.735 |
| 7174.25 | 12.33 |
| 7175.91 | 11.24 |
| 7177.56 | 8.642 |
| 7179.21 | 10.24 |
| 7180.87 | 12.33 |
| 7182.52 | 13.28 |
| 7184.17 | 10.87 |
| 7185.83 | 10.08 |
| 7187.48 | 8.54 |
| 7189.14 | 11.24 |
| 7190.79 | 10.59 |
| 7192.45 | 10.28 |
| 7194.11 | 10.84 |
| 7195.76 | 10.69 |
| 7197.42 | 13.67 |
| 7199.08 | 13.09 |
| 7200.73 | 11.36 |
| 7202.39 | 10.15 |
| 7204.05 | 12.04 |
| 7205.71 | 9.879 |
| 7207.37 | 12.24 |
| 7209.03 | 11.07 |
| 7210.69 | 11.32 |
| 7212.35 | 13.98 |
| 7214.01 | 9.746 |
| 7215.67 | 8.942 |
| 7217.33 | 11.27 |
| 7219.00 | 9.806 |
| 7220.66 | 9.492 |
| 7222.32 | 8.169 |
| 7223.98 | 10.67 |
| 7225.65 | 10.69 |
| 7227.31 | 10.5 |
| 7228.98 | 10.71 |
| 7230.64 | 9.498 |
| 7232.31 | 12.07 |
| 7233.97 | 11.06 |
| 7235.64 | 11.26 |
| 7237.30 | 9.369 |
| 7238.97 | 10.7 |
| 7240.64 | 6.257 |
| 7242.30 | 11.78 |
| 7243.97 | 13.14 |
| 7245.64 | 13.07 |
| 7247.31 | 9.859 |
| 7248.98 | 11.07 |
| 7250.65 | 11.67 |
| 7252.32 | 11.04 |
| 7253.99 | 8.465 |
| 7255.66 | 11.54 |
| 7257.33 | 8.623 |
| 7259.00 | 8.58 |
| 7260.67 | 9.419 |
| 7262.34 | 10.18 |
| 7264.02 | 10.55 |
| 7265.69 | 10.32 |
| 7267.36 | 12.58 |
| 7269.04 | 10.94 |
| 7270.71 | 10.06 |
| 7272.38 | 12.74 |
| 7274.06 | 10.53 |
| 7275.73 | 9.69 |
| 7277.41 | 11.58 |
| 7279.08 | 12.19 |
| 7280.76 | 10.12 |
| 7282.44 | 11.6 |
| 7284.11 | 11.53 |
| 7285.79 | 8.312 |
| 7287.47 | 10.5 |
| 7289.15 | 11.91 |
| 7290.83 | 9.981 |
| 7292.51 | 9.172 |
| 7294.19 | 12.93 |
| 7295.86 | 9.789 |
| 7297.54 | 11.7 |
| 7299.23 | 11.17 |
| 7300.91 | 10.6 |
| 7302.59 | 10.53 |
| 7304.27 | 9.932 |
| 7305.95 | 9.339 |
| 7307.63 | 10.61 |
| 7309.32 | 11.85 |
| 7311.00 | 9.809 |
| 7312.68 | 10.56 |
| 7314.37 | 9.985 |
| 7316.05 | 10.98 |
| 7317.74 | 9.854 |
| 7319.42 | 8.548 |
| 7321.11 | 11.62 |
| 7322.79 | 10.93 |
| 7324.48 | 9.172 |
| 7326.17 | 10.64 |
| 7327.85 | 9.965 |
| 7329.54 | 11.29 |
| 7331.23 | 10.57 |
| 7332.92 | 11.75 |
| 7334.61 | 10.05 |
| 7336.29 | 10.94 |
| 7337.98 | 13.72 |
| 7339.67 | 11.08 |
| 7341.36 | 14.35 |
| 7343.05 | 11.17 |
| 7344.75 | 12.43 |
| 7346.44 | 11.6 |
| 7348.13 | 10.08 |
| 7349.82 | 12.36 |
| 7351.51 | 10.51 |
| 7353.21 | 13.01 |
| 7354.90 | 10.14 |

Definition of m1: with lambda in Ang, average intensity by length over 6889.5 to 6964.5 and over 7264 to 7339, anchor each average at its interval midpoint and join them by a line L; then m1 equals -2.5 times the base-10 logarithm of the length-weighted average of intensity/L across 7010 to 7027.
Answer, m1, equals -0.10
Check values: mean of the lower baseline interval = 10.5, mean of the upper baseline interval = 10.7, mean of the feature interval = 11.6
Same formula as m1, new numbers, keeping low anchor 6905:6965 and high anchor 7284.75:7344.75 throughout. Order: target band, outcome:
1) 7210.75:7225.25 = 0.037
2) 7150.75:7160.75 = -0.050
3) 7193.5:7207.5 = -0.084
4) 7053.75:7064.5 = -0.086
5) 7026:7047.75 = 0.046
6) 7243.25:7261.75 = 0.014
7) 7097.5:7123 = 0.016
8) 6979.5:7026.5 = -0.081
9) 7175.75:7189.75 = -0.002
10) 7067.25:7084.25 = 0.054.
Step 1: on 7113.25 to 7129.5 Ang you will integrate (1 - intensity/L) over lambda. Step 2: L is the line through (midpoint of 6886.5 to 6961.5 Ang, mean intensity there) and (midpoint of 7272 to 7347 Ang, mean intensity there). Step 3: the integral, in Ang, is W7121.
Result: -1.0 Ang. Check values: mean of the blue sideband 10.4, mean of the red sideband 10.9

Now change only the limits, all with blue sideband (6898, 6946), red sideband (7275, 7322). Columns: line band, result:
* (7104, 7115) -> 0.39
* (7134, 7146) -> -0.75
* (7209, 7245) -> 0.12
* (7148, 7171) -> 0.03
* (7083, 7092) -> 0.17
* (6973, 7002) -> -1.30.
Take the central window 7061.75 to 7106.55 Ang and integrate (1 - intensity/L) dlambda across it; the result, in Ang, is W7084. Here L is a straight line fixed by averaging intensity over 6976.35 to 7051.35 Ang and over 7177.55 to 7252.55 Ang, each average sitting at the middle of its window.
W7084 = 1.3 Ang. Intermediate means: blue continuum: 10.8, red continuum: 10.9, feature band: 10.5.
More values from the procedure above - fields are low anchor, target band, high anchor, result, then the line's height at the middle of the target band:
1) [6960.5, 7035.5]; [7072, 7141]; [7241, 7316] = 1.12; 10.8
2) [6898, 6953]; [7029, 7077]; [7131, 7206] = 1.77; 10.7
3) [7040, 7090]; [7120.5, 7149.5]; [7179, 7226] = -2.02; 10.5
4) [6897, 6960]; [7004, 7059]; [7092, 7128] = -0.26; 10.7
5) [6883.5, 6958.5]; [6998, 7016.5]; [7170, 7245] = -1.56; 10.6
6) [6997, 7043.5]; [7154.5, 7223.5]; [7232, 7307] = 0.87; 10.8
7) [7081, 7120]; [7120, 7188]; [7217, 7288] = -1.84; 10.6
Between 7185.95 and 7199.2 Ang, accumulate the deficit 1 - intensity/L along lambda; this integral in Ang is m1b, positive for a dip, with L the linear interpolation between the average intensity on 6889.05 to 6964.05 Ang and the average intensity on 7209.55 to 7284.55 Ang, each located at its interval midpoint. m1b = -0.4 Ang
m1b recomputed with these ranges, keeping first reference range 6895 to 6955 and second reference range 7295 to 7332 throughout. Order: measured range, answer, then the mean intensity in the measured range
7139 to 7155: -2.0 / 11.7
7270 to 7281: -0.6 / 11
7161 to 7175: 0.5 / 10.1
